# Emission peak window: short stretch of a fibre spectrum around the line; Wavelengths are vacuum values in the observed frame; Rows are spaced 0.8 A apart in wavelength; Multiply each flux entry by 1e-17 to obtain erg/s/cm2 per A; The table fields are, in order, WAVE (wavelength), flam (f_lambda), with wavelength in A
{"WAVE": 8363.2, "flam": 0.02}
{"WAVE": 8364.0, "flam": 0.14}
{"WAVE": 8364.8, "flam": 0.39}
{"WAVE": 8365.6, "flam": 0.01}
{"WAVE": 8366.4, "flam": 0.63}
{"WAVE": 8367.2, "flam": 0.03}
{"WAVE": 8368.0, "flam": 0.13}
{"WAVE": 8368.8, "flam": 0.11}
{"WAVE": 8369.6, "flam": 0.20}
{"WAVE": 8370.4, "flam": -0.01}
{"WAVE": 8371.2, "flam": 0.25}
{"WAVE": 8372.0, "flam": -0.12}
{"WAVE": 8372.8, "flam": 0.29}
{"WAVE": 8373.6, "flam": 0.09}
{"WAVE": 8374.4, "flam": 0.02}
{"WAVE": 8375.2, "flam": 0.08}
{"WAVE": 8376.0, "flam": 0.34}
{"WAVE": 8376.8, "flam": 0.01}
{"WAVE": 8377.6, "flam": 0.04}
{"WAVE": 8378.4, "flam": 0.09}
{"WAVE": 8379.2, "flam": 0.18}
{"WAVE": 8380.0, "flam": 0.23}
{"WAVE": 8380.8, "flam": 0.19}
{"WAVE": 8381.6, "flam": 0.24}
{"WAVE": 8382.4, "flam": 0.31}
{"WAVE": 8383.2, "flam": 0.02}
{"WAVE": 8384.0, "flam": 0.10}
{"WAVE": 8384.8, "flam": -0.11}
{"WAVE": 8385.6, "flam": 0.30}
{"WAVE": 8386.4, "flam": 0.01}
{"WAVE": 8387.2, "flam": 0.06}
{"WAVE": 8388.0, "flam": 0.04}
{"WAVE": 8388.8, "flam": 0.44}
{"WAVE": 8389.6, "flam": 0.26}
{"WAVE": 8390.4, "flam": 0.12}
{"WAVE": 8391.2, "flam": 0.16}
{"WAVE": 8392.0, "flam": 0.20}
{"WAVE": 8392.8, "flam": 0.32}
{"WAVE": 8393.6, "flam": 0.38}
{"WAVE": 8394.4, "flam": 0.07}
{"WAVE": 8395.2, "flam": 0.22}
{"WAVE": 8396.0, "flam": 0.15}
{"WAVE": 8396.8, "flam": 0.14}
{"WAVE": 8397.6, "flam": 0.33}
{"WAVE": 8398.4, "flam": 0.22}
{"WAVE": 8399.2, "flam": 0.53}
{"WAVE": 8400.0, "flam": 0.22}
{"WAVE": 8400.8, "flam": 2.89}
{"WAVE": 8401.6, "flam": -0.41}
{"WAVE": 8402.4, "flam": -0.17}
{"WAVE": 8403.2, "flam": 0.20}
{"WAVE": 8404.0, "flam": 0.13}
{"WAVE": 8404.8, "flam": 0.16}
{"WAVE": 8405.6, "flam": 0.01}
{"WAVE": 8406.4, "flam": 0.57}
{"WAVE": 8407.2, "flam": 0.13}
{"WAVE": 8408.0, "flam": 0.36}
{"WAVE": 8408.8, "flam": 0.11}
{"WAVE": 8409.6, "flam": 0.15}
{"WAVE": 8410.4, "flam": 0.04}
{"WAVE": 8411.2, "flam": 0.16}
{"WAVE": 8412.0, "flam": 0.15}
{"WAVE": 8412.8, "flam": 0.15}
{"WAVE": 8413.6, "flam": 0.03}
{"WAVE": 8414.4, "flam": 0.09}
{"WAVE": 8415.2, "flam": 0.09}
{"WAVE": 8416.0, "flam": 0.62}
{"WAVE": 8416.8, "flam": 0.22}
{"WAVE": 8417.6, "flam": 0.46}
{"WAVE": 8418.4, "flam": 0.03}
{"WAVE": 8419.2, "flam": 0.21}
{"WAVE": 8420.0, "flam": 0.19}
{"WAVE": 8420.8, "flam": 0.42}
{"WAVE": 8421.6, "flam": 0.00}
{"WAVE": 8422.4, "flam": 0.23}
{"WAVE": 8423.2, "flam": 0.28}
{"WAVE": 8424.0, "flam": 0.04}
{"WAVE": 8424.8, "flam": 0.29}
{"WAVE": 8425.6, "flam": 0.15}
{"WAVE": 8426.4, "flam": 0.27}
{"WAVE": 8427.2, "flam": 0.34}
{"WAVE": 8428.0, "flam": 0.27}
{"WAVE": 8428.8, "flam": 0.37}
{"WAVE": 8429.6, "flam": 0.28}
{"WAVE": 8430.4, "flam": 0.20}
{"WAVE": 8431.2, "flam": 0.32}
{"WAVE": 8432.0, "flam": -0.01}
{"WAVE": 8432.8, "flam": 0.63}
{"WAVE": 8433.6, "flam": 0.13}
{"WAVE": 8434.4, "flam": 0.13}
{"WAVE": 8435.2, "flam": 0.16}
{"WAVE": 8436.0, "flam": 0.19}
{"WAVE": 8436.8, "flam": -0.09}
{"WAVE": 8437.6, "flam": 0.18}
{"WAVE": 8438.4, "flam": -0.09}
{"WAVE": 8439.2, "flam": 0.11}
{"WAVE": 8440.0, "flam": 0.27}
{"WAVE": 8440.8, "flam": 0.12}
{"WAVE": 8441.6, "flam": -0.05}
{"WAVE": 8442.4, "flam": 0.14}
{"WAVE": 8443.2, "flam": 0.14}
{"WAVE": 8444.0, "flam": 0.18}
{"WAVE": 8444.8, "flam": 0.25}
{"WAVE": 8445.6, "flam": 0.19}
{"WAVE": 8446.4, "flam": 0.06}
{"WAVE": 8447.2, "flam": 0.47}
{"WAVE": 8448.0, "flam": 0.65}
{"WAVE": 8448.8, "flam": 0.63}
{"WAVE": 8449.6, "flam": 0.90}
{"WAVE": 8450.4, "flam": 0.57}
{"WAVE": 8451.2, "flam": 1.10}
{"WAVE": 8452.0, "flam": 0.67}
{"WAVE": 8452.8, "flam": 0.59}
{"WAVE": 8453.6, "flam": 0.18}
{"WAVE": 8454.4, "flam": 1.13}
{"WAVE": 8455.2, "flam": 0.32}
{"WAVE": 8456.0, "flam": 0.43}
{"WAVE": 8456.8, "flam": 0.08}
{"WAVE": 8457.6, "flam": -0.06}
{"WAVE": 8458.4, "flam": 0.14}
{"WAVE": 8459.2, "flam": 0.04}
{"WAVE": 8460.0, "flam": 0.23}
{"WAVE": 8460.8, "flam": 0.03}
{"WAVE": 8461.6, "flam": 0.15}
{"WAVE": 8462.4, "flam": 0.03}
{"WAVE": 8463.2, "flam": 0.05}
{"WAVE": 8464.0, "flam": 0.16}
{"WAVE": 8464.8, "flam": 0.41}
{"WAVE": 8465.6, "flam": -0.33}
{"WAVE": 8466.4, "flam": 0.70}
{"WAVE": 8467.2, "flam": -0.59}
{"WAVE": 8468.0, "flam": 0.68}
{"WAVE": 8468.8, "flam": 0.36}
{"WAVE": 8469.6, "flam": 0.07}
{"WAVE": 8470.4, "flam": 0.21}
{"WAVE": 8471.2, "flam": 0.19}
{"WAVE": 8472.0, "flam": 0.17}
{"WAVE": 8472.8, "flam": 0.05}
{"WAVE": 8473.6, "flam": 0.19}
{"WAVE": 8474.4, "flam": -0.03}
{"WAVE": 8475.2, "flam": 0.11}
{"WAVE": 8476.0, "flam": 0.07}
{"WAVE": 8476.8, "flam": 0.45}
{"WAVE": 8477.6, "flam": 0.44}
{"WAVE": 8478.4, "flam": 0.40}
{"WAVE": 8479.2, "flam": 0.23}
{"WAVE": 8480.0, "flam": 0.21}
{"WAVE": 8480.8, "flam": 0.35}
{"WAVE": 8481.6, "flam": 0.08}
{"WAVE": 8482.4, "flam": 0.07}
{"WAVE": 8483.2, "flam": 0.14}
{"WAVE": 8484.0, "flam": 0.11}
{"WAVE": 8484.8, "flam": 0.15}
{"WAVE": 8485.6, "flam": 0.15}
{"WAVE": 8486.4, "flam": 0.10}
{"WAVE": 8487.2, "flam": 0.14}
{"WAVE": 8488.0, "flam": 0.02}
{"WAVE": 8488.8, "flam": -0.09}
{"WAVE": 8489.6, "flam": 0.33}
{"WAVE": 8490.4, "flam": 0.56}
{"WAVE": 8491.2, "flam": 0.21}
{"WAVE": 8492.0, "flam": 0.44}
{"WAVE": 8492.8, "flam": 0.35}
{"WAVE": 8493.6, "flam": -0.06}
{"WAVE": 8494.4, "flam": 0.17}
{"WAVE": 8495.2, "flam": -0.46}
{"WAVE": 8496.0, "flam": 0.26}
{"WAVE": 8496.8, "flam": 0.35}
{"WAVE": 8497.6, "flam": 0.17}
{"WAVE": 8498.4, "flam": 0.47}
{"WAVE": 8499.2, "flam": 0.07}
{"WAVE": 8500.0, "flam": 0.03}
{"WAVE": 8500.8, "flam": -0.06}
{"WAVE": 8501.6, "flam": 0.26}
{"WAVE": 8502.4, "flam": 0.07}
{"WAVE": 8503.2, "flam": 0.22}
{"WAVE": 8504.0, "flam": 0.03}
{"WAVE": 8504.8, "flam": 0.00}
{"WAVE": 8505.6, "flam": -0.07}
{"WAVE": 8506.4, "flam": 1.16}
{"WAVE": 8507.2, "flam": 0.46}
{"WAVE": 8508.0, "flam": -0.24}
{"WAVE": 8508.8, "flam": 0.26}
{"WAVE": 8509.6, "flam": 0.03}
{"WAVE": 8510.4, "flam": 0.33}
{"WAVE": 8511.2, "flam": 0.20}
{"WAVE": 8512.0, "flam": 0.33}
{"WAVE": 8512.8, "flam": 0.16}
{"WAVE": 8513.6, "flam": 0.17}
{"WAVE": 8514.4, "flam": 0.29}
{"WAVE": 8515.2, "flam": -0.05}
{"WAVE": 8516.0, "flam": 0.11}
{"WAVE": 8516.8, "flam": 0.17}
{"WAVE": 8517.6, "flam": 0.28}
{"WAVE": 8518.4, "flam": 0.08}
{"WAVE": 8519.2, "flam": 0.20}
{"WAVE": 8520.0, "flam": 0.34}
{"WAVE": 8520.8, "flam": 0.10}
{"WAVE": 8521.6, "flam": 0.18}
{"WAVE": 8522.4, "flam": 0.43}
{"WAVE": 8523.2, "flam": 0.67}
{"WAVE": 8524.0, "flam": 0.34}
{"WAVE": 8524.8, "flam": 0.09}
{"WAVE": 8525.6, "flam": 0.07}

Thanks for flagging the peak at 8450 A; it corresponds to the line H-gamma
